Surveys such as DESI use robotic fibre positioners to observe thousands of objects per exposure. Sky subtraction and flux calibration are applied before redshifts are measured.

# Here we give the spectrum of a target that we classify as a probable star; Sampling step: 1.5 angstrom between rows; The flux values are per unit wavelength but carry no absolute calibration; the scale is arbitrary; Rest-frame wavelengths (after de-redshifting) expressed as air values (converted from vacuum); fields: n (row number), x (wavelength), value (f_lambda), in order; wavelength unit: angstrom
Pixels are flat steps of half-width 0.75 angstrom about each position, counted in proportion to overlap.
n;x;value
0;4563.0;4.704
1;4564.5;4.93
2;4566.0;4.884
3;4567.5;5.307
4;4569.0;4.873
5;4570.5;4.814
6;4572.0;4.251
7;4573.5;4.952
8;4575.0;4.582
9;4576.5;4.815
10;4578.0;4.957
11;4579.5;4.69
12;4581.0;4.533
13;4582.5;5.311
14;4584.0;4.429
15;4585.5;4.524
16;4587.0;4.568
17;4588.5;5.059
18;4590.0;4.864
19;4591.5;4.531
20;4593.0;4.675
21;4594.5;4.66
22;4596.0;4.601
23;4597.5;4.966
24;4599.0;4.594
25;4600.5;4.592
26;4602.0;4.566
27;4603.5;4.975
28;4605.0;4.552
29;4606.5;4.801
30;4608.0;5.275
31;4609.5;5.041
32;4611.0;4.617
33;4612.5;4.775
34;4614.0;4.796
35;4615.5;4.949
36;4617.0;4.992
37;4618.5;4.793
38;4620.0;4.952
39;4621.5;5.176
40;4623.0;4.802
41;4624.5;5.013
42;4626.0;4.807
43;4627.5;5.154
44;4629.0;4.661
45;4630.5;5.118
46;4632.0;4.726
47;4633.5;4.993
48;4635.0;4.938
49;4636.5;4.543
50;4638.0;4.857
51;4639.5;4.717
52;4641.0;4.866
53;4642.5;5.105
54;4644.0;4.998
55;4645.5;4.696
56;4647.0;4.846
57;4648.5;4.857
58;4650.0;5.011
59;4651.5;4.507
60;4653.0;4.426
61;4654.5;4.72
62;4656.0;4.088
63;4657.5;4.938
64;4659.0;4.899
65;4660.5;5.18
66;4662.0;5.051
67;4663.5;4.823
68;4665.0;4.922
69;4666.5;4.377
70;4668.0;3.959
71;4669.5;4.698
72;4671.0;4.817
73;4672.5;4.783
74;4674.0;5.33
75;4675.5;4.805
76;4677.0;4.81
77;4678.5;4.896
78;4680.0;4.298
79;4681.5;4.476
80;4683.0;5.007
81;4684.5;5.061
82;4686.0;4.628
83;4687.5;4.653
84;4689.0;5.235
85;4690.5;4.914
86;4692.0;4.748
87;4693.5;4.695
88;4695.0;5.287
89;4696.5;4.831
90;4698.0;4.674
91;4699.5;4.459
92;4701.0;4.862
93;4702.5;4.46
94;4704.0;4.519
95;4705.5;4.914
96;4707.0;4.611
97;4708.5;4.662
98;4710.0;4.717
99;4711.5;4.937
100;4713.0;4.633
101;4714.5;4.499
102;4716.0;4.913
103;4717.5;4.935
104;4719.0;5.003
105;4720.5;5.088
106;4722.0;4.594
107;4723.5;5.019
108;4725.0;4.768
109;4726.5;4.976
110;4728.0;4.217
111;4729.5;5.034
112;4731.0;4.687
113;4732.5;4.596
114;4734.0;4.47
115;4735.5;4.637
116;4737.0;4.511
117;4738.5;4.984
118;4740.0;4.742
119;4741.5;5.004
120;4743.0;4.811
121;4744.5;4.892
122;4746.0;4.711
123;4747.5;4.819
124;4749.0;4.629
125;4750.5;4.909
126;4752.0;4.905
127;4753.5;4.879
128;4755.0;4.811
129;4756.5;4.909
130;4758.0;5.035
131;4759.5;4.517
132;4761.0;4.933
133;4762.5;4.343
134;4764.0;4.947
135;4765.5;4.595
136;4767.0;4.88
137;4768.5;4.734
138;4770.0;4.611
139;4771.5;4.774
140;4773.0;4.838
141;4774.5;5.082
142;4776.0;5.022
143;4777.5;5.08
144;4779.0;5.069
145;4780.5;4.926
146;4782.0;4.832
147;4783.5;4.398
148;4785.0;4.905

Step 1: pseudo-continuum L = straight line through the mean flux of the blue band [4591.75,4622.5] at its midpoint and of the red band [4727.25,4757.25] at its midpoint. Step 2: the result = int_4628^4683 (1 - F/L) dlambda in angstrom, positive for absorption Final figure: 0.20 angstrom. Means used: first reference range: 4.81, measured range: 4.78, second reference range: 4.76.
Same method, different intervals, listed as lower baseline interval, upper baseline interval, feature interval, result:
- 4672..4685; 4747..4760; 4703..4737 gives 0.62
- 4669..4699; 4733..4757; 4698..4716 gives 0.53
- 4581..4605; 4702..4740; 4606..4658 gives -1.34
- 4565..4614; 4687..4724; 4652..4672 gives 0.43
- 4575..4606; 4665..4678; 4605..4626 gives -0.83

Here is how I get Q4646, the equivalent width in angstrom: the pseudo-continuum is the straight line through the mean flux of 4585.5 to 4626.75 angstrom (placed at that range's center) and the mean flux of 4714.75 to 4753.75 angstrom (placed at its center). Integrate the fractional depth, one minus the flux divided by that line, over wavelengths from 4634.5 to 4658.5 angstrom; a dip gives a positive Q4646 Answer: 0.24 angstrom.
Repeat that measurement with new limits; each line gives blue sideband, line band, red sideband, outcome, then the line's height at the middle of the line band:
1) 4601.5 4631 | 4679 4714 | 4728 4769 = 0.5 angstrom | 4.81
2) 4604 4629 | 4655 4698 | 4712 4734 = 0.3 angstrom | 4.83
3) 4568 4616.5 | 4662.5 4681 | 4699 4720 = 0.1 angstrom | 4.74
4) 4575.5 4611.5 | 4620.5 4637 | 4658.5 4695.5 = -0.4 angstrom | 4.78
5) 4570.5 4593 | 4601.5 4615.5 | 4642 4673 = -0.3 angstrom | 4.73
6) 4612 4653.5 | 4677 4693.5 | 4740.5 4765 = 0.2 angstrom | 4.84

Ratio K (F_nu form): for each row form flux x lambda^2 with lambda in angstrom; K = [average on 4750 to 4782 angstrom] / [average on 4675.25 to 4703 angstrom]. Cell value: 1.05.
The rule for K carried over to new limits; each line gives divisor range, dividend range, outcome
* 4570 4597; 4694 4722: 1.07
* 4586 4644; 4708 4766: 1.04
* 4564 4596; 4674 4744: 1.06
